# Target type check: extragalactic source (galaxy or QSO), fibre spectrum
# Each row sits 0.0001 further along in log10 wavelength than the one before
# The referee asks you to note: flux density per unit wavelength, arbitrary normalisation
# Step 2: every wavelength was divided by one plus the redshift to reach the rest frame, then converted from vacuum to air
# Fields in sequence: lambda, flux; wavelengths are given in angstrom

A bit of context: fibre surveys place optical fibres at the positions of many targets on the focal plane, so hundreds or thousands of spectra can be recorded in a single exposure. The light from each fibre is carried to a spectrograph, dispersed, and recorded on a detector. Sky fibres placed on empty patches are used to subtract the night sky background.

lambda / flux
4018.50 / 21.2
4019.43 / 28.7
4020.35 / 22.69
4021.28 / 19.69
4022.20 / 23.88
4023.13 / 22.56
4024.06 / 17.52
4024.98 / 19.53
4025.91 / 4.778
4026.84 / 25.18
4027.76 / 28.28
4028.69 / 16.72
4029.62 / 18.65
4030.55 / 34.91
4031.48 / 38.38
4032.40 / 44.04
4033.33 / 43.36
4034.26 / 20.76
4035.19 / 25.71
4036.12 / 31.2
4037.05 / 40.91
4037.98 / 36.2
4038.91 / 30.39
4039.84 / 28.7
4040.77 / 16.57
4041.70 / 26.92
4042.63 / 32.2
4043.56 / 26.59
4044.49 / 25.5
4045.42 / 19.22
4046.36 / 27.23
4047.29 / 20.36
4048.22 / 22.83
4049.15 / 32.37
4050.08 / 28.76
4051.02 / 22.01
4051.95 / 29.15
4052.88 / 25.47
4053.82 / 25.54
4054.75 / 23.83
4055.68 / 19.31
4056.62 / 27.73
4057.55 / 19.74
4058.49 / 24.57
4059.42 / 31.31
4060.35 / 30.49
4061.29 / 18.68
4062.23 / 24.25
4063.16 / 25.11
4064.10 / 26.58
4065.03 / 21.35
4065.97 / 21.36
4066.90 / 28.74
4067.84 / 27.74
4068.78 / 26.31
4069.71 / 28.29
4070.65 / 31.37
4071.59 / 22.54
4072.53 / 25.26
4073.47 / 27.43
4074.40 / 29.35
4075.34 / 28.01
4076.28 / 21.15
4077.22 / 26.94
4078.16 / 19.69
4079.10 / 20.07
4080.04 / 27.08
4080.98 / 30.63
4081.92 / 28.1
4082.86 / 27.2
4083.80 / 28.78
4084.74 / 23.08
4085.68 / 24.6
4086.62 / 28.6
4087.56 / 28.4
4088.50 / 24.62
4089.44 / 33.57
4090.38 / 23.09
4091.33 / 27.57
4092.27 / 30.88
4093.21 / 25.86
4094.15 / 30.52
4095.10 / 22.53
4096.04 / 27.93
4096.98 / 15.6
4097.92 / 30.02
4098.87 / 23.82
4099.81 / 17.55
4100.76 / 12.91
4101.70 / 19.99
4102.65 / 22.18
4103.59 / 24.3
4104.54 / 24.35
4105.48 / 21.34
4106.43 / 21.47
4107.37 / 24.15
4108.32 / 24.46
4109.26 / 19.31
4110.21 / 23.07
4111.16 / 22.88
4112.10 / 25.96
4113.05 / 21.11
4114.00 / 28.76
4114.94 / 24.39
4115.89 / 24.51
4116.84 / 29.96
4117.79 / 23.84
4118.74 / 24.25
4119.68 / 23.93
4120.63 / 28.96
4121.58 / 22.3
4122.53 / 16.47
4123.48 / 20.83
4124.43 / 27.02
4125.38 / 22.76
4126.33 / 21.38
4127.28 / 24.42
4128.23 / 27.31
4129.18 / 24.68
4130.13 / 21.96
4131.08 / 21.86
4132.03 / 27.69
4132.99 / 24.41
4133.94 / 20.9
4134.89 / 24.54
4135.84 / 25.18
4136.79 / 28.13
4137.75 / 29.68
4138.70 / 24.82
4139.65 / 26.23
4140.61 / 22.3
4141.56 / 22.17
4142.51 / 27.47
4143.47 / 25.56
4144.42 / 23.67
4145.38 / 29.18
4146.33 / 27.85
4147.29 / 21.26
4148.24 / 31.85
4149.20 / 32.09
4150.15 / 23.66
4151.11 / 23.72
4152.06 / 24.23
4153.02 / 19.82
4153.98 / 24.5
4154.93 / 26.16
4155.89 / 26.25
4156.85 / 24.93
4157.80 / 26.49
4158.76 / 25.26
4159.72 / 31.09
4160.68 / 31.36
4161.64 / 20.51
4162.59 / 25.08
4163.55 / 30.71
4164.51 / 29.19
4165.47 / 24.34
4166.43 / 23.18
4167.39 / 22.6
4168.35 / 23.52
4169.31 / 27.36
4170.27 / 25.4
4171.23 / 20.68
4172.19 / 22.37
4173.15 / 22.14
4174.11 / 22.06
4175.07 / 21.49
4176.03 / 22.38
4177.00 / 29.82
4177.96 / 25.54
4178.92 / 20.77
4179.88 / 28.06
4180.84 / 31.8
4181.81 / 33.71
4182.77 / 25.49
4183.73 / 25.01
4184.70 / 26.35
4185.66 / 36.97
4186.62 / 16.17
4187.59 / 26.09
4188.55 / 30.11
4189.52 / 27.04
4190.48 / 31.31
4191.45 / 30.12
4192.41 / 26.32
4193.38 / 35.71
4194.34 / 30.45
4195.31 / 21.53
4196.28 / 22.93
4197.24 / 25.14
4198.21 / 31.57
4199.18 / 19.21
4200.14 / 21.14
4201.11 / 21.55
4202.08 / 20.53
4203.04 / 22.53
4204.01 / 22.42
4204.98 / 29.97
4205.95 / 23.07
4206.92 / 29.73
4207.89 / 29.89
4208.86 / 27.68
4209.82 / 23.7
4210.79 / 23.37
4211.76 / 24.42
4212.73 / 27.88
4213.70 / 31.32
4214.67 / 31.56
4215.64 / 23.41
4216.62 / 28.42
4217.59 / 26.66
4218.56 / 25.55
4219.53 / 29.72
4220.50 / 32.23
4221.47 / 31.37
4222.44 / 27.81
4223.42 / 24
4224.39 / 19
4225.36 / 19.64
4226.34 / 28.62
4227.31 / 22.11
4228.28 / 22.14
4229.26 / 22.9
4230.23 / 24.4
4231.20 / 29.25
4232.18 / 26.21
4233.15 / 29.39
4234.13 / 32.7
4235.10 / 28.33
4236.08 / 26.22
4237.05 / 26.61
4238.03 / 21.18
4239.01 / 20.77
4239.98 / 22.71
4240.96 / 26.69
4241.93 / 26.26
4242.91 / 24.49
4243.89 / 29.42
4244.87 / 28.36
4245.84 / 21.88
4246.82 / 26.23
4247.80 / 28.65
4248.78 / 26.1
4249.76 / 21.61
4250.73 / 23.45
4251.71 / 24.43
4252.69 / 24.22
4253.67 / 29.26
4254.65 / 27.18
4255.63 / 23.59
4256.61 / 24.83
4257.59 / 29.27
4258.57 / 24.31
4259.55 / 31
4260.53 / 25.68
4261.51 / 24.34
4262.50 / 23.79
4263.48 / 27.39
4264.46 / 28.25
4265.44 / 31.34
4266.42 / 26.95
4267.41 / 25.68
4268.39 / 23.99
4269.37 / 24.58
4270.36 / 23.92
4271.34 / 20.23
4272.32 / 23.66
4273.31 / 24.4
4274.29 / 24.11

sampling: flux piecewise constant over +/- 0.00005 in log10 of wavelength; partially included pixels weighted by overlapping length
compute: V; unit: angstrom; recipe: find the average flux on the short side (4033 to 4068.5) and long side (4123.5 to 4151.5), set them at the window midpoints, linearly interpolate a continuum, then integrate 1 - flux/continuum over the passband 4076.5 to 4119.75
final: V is 2.0 angstrom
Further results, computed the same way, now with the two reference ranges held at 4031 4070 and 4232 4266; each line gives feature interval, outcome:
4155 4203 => 1.27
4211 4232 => 0.06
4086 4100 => 0.44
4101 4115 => 2.07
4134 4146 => 0.53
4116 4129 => 1.33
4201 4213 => 0.55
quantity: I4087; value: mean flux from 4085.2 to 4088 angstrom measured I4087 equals 27.2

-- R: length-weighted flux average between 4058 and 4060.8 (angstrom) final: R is 28.8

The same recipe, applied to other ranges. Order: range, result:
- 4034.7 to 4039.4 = 32.8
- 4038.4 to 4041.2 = 25.5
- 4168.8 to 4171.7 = 24.5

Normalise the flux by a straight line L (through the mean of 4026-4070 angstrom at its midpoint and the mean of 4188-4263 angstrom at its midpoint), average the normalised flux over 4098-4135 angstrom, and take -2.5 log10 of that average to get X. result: 0.14 mag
